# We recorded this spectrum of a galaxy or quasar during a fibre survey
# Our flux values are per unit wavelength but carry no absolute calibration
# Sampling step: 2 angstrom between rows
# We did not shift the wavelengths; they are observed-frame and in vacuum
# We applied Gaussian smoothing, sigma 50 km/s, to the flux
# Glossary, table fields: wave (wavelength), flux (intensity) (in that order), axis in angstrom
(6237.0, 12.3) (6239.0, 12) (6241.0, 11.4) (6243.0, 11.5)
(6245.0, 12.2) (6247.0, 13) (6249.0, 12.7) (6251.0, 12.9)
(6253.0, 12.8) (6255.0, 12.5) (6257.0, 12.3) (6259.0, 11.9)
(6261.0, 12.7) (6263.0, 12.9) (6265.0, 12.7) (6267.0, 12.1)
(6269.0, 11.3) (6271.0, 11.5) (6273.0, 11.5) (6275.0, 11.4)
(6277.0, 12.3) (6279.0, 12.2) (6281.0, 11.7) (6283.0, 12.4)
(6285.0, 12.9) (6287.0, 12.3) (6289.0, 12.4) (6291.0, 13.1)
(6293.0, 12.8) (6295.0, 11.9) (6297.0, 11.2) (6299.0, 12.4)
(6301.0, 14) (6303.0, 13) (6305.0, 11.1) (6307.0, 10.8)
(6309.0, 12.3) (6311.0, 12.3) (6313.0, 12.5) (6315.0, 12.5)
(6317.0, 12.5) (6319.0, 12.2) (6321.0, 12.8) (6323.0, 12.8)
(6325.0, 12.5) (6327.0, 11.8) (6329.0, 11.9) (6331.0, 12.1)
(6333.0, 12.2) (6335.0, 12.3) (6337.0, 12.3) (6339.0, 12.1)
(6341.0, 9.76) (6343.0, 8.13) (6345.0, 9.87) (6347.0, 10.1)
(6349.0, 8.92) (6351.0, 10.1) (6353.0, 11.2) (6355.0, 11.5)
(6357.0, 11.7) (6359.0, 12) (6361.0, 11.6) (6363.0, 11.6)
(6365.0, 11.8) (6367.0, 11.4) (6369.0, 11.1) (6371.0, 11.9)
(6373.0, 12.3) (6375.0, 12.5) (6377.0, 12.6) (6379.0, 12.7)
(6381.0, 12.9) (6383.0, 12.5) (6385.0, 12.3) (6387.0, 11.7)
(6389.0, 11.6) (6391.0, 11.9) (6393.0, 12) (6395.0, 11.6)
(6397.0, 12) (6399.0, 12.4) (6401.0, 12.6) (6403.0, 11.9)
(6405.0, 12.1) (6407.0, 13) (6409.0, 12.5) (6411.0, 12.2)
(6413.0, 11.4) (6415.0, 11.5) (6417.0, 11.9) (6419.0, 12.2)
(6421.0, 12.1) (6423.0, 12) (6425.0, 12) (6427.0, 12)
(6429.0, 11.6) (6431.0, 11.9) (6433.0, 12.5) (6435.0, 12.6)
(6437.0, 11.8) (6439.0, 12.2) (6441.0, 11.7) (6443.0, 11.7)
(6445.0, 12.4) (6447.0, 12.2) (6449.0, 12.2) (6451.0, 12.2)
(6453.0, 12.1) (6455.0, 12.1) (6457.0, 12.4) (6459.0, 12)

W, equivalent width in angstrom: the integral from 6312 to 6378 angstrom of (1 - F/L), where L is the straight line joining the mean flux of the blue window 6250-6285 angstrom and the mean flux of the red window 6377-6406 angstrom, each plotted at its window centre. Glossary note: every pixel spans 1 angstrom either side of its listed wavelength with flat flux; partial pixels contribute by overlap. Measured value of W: 3.2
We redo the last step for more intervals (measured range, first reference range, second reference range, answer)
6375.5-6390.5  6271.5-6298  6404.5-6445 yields -0.30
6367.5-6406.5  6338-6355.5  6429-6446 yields -4.05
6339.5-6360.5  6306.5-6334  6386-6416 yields 3.05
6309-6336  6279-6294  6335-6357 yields -2.45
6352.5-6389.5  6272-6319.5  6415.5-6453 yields 0.56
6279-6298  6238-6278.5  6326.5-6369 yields -0.74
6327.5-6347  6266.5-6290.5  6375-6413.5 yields 1.57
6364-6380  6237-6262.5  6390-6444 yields 0.12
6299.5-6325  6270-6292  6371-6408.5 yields -0.46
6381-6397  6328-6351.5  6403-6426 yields -0.49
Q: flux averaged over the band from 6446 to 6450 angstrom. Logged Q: 12.2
